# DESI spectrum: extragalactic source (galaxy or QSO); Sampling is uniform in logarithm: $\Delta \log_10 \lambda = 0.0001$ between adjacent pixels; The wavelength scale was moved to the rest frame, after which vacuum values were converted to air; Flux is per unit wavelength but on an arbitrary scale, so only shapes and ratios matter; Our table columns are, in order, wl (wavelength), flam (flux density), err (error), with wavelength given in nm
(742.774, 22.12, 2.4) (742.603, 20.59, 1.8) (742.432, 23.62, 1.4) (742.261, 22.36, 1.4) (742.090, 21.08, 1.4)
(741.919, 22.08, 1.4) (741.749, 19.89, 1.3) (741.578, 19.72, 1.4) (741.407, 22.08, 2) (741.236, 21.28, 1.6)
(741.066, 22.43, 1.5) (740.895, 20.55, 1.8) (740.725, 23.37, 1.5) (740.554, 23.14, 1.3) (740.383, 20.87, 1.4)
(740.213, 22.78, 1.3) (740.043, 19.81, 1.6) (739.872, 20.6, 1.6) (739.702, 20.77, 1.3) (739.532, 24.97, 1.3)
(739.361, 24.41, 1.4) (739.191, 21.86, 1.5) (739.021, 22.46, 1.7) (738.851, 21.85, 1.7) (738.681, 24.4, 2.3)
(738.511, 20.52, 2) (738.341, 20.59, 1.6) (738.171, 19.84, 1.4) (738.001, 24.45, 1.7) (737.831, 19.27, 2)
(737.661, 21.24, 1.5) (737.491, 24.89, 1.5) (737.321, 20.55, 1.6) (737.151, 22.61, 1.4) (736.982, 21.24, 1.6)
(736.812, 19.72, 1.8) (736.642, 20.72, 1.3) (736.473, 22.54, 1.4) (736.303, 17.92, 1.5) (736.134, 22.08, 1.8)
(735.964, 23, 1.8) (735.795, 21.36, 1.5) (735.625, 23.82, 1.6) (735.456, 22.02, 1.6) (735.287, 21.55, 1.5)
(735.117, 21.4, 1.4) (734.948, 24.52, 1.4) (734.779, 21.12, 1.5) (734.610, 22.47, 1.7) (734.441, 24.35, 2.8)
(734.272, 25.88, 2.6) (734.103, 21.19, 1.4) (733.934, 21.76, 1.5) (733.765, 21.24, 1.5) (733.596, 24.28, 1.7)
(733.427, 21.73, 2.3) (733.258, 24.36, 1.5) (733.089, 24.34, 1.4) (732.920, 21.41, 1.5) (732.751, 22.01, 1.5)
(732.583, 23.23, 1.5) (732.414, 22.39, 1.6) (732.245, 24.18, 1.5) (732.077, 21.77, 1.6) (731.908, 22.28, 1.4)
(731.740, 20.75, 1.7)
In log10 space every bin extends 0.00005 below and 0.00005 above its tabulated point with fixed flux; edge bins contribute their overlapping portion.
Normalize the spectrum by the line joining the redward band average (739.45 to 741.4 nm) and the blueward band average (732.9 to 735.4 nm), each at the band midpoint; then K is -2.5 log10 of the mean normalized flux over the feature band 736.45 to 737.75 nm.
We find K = 0.04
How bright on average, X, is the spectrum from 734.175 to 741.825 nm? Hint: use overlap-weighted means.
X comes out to 21.9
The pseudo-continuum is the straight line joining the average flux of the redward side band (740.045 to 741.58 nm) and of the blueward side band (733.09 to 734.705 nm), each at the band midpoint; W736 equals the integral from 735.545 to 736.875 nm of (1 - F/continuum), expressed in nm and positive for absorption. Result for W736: 0.07 nm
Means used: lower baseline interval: 23.1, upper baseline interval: 21.8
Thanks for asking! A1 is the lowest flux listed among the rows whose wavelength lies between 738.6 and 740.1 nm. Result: 19.81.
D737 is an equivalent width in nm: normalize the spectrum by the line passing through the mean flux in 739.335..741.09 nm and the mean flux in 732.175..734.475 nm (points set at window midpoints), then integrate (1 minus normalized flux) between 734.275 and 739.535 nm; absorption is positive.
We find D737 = 0.10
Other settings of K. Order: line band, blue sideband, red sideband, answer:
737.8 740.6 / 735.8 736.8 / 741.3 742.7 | -0.033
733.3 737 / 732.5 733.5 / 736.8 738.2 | 0.009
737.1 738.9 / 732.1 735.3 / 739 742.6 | 0.021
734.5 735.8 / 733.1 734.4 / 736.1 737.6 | -0.005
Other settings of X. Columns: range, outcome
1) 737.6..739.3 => 21.7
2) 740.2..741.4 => 22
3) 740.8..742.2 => 21.2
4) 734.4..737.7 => 21.9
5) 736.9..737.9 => 21.7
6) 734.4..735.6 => 22.5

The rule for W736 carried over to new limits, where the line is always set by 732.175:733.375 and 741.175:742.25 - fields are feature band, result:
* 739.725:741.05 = -0.013 nm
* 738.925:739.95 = -0.043 nm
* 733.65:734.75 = -0.001 nm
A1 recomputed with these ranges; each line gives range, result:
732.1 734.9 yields 21.12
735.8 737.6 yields 17.92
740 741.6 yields 19.72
